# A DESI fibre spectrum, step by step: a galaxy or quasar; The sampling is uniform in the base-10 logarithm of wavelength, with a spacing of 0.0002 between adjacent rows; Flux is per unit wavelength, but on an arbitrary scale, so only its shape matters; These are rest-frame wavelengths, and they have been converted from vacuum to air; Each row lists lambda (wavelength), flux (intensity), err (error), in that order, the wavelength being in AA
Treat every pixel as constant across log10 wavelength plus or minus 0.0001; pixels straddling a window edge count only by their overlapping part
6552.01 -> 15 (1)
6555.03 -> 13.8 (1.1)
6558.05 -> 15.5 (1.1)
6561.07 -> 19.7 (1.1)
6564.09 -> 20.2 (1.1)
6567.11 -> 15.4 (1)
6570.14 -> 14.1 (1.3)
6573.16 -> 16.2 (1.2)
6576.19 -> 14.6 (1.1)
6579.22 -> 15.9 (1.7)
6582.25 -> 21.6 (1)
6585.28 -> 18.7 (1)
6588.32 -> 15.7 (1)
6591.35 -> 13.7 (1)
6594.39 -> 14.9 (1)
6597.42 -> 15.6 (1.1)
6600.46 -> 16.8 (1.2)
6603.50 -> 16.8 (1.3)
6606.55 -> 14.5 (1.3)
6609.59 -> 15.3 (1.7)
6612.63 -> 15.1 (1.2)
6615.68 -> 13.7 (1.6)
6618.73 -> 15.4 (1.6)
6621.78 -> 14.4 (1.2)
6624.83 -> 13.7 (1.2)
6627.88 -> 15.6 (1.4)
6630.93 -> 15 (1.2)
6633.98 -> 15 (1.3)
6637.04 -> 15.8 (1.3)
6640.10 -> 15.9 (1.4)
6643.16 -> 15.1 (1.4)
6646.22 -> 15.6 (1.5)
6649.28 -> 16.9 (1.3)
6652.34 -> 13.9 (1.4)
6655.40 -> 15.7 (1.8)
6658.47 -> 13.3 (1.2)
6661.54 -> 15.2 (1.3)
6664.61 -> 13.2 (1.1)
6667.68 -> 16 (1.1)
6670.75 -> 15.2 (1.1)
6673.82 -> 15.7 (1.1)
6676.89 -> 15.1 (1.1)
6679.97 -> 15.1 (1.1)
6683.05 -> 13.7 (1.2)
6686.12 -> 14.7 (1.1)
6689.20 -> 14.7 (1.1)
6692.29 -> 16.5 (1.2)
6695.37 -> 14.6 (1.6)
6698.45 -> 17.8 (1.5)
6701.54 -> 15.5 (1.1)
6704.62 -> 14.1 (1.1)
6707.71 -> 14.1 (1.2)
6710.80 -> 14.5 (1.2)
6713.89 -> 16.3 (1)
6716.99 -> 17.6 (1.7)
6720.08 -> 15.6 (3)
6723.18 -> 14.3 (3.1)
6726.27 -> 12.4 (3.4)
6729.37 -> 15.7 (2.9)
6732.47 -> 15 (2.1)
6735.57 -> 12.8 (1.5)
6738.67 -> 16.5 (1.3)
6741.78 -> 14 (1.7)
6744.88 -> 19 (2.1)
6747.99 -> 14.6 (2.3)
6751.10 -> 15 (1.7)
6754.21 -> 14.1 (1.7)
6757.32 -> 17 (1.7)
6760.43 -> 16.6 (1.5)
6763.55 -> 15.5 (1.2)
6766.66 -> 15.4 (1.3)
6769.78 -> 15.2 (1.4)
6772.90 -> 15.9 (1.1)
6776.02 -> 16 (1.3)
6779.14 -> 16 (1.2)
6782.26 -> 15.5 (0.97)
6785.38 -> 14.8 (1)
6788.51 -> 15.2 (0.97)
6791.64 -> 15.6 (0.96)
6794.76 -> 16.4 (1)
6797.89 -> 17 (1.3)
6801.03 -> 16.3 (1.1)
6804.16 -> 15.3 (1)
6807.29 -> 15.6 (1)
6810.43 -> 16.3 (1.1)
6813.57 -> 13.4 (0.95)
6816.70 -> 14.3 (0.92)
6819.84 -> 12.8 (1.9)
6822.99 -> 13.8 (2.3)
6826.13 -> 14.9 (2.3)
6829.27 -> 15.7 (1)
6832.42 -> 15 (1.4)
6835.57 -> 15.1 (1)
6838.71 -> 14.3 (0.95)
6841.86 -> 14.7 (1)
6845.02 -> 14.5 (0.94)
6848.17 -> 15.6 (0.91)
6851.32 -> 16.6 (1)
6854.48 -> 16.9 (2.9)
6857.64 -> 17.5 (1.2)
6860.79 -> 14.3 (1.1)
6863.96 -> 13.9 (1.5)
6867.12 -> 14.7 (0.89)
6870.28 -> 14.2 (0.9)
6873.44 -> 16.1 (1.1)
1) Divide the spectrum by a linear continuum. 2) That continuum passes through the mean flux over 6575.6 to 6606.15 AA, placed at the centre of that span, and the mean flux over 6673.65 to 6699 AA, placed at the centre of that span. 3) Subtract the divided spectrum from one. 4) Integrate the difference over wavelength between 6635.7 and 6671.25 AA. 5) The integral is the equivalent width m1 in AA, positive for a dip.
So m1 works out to 1.1 AA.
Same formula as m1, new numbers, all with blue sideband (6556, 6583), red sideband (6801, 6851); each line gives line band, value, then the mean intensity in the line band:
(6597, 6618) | 1.5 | 15.4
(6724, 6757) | 1.1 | 15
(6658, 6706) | 2.7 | 15.1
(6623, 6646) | 1.6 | 15.2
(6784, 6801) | -0.8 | 15.8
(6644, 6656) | 0.5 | 15.5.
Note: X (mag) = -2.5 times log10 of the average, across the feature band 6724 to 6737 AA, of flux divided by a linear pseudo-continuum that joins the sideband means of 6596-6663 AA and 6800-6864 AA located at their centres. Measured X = 0.08 mag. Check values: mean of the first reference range 15.2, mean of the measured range 14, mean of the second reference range 15.1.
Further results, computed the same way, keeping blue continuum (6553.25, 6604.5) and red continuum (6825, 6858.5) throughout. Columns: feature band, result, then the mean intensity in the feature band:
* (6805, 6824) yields 0.085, 14.4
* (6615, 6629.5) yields 0.116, 14.6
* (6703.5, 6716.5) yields 0.067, 15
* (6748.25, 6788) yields 0.015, 15.5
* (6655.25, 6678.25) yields 0.086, 14.9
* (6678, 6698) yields 0.069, 15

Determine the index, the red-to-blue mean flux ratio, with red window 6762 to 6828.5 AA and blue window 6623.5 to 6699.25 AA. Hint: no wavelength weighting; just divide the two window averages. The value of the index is 1.0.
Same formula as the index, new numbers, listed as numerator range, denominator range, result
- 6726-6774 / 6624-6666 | 1.02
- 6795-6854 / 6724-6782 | 0.98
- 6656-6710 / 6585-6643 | 0.98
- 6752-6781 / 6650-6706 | 1.05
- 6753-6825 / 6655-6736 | 1.03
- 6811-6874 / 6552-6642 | 0.94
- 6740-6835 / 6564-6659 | 0.99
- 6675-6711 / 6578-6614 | 0.93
